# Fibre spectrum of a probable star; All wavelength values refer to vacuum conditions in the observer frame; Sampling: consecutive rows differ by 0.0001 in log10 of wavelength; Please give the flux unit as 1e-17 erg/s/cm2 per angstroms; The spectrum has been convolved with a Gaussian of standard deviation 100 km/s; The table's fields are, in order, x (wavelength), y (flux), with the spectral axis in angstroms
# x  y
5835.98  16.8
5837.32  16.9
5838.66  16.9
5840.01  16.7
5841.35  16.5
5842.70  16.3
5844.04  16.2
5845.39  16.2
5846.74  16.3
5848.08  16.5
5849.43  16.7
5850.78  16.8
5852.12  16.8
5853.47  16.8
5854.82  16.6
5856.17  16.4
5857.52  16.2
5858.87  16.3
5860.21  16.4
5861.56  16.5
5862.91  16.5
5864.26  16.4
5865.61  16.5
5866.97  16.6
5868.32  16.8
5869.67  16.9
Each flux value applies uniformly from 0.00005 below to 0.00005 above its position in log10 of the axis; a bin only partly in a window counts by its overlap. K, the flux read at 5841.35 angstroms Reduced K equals 16.5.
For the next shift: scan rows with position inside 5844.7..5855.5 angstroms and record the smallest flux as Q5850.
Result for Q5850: 16.2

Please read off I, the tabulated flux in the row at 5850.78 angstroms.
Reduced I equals 16.8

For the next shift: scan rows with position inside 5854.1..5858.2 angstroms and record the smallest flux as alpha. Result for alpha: 16.2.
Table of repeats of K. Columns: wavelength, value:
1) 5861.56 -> 16.5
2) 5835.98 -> 16.8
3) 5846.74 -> 16.3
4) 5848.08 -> 16.5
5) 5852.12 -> 16.8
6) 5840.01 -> 16.7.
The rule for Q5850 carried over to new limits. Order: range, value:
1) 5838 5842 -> 16.5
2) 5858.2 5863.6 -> 16.3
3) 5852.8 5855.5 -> 16.6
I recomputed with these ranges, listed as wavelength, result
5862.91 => 16.5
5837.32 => 16.9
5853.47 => 16.8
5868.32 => 16.8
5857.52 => 16.2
